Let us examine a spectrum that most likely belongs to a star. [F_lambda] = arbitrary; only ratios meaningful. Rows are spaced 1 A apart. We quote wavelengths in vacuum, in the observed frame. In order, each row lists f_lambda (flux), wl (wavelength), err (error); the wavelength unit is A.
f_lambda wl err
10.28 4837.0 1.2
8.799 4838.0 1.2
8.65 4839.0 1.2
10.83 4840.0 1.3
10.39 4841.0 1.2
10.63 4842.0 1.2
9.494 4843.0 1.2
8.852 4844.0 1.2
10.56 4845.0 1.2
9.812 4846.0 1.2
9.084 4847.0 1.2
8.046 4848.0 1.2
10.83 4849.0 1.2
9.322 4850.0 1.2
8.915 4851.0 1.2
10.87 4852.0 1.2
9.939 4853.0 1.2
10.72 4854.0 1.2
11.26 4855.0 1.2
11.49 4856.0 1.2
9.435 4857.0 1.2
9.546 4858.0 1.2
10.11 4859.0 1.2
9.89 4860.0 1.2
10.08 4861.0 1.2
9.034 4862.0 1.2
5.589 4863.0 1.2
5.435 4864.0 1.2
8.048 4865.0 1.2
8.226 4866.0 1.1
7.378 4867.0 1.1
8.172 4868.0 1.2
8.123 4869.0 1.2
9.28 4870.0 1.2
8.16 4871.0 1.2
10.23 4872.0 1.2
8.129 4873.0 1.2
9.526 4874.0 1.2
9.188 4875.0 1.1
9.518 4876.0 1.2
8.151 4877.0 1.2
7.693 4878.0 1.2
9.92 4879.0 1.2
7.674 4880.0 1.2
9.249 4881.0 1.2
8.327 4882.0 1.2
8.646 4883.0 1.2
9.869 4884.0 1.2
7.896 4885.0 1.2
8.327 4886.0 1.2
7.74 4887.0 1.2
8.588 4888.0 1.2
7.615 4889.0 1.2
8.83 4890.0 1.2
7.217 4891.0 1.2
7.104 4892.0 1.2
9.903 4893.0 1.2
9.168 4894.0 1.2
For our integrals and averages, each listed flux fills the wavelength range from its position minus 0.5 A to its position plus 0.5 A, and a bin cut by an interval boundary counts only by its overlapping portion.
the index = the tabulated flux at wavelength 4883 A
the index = 8.646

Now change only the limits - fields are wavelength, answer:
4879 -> 9.92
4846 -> 9.812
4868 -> 8.172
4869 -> 8.123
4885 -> 7.896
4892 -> 7.104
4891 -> 7.217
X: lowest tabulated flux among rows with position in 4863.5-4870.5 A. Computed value 5.435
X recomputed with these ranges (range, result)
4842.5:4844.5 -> 8.852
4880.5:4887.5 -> 7.74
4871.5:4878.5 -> 7.693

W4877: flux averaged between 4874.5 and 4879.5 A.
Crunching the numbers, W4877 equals 8.89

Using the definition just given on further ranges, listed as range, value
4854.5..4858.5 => 10.4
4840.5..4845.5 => 9.99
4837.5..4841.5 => 9.67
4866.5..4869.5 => 7.89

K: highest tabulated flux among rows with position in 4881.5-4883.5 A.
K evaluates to 8.646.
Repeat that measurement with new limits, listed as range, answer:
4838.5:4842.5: 10.83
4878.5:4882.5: 9.92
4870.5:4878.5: 10.23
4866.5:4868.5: 8.172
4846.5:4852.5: 10.87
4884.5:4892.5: 8.83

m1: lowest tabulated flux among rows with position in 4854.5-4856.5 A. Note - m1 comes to 11.26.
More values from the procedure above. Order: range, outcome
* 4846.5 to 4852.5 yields 8.046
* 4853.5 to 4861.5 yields 9.435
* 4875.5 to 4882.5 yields 7.674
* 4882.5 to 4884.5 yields 8.646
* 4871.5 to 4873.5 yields 8.129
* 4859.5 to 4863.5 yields 5.589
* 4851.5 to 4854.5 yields 9.939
